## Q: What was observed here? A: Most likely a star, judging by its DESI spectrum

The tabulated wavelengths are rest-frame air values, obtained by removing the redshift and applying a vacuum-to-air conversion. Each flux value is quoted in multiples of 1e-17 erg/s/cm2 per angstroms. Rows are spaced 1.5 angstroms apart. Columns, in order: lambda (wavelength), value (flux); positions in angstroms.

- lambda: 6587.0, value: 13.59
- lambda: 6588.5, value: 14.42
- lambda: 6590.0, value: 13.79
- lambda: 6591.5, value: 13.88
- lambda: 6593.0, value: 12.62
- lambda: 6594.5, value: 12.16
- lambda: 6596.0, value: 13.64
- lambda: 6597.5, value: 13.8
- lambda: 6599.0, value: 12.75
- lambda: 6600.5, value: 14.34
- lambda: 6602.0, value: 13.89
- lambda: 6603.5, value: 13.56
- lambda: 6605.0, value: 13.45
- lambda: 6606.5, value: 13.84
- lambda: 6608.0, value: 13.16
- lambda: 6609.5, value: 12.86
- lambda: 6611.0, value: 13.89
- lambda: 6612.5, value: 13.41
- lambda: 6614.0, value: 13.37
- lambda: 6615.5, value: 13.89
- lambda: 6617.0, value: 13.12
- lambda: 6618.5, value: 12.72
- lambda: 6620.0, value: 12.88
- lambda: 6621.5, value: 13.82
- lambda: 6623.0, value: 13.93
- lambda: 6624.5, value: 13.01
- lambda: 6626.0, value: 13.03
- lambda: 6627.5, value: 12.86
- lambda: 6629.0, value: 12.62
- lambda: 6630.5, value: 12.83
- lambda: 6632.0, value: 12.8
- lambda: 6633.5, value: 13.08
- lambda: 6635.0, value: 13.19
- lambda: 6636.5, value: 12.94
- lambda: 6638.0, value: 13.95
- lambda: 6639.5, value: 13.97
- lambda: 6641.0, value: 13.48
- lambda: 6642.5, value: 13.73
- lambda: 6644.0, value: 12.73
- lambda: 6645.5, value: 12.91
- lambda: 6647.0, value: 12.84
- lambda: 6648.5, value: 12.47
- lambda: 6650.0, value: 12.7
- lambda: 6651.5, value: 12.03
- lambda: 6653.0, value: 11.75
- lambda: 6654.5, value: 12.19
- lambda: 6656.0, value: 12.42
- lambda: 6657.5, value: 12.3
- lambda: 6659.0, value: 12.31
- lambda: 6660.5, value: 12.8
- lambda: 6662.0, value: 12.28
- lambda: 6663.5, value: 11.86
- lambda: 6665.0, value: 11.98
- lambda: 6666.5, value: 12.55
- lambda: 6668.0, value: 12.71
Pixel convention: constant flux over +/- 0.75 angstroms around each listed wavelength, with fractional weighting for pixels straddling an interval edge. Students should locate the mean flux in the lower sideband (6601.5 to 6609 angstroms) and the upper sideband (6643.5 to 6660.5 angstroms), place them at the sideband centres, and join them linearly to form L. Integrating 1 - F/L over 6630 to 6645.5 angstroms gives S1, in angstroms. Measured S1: -0.6 angstroms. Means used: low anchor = 13.5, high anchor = 12.4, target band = 13.3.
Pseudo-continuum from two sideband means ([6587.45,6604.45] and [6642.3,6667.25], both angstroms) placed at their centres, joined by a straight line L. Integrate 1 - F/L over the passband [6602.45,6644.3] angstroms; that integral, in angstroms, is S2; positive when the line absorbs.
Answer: -0.9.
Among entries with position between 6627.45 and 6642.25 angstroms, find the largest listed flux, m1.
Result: 13.97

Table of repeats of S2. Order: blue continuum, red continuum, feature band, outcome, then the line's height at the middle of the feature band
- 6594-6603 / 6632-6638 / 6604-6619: 0.0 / 13.4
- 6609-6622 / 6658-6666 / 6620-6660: -0.5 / 12.8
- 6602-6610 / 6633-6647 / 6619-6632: 0.3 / 13.4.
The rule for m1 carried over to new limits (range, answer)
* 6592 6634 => 14.34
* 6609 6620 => 13.89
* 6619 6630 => 13.93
